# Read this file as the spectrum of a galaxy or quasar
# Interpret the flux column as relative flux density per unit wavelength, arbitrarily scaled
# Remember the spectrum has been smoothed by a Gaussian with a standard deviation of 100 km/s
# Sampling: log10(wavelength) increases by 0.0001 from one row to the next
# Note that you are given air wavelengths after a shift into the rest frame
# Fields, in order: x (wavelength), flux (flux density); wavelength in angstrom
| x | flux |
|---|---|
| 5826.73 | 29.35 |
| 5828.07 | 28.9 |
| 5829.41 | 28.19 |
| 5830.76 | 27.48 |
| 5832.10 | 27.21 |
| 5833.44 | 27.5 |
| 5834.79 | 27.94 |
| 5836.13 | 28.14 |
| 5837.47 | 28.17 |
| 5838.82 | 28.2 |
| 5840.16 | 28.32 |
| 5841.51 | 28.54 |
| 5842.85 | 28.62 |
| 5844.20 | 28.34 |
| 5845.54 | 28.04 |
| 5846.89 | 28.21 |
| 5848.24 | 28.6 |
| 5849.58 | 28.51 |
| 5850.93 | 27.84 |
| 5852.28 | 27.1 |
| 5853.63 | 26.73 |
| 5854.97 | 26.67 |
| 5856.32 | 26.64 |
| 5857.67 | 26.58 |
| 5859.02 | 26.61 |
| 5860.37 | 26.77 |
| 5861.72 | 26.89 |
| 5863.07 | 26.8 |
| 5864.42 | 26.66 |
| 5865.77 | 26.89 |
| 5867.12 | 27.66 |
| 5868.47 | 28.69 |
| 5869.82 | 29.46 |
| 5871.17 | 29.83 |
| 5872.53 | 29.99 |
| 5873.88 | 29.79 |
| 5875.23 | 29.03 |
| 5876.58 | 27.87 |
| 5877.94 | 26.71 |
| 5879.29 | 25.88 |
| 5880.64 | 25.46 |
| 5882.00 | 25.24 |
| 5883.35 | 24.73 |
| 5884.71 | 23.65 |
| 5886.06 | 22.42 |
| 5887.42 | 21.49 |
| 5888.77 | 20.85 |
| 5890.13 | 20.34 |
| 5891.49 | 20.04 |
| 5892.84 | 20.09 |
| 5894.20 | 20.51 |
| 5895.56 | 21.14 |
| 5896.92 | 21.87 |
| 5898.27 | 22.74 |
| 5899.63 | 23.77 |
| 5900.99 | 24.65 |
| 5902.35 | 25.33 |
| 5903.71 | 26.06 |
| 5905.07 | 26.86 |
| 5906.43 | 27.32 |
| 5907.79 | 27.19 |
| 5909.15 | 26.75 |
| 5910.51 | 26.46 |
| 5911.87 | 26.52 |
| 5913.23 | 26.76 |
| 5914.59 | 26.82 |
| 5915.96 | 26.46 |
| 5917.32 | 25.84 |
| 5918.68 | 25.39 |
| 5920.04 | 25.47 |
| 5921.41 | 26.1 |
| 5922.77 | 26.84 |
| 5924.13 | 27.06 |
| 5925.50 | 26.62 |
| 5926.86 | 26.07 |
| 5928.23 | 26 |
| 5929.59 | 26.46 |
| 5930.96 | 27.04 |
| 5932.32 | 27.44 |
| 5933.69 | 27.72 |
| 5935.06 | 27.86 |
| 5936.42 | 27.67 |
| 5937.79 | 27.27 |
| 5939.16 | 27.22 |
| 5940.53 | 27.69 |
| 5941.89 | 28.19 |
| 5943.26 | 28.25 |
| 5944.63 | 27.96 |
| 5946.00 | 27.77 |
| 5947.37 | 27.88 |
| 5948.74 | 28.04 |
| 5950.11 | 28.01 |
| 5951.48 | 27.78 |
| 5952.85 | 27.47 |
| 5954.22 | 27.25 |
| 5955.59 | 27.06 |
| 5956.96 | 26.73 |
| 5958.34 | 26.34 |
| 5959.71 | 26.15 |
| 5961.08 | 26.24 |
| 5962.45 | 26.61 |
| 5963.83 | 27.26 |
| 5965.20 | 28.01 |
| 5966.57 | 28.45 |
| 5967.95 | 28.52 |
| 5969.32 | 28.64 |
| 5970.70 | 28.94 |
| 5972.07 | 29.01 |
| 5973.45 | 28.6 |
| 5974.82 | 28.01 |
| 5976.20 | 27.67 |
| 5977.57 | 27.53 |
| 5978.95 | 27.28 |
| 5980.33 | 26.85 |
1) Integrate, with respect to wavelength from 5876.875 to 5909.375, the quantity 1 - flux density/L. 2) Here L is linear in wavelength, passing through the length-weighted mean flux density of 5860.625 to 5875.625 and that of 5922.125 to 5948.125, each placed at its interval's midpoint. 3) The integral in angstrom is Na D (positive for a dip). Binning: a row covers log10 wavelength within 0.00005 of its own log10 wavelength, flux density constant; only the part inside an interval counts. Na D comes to 4.8 angstrom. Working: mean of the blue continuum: 28.3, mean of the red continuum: 27.3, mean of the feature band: 23.8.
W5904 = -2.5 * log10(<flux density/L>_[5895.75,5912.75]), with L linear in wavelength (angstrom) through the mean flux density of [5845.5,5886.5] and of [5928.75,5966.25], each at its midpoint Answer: 0.08 mag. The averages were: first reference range 27.2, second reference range 27.4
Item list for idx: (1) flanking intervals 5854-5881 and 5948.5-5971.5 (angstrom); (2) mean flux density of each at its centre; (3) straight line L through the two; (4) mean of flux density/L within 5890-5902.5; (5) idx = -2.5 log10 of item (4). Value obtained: 0.24 mag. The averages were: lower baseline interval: 27.6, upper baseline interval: 27.5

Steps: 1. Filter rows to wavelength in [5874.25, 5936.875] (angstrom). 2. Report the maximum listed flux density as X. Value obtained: 29.03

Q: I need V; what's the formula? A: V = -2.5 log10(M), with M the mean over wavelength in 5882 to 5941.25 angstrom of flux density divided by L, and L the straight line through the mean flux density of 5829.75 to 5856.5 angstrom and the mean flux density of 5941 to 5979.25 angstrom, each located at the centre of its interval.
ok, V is 0.11 mag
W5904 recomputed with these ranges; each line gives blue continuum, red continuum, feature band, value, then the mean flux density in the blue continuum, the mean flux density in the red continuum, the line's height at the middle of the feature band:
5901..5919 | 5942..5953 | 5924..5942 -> 0.01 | 26.4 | 27.9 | 27.3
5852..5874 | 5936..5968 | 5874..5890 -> 0.11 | 27.6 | 27.5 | 27.6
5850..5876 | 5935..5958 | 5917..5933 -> 0.05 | 27.7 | 27.6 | 27.7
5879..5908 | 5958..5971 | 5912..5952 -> -0.06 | 23.4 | 27.5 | 25.6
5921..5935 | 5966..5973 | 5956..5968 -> 0.05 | 26.8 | 28.7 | 28.3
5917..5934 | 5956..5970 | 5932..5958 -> -0.03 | 26.5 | 27.3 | 26.9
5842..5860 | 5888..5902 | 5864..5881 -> -0.14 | 27.6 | 21.7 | 24.7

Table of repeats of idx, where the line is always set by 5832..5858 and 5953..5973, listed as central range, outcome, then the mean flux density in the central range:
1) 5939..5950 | -0.01 mag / 27.9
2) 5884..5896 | 0.29 mag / 21.2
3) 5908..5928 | 0.05 mag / 26.4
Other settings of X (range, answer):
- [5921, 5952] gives 28.25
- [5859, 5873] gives 29.99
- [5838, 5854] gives 28.62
